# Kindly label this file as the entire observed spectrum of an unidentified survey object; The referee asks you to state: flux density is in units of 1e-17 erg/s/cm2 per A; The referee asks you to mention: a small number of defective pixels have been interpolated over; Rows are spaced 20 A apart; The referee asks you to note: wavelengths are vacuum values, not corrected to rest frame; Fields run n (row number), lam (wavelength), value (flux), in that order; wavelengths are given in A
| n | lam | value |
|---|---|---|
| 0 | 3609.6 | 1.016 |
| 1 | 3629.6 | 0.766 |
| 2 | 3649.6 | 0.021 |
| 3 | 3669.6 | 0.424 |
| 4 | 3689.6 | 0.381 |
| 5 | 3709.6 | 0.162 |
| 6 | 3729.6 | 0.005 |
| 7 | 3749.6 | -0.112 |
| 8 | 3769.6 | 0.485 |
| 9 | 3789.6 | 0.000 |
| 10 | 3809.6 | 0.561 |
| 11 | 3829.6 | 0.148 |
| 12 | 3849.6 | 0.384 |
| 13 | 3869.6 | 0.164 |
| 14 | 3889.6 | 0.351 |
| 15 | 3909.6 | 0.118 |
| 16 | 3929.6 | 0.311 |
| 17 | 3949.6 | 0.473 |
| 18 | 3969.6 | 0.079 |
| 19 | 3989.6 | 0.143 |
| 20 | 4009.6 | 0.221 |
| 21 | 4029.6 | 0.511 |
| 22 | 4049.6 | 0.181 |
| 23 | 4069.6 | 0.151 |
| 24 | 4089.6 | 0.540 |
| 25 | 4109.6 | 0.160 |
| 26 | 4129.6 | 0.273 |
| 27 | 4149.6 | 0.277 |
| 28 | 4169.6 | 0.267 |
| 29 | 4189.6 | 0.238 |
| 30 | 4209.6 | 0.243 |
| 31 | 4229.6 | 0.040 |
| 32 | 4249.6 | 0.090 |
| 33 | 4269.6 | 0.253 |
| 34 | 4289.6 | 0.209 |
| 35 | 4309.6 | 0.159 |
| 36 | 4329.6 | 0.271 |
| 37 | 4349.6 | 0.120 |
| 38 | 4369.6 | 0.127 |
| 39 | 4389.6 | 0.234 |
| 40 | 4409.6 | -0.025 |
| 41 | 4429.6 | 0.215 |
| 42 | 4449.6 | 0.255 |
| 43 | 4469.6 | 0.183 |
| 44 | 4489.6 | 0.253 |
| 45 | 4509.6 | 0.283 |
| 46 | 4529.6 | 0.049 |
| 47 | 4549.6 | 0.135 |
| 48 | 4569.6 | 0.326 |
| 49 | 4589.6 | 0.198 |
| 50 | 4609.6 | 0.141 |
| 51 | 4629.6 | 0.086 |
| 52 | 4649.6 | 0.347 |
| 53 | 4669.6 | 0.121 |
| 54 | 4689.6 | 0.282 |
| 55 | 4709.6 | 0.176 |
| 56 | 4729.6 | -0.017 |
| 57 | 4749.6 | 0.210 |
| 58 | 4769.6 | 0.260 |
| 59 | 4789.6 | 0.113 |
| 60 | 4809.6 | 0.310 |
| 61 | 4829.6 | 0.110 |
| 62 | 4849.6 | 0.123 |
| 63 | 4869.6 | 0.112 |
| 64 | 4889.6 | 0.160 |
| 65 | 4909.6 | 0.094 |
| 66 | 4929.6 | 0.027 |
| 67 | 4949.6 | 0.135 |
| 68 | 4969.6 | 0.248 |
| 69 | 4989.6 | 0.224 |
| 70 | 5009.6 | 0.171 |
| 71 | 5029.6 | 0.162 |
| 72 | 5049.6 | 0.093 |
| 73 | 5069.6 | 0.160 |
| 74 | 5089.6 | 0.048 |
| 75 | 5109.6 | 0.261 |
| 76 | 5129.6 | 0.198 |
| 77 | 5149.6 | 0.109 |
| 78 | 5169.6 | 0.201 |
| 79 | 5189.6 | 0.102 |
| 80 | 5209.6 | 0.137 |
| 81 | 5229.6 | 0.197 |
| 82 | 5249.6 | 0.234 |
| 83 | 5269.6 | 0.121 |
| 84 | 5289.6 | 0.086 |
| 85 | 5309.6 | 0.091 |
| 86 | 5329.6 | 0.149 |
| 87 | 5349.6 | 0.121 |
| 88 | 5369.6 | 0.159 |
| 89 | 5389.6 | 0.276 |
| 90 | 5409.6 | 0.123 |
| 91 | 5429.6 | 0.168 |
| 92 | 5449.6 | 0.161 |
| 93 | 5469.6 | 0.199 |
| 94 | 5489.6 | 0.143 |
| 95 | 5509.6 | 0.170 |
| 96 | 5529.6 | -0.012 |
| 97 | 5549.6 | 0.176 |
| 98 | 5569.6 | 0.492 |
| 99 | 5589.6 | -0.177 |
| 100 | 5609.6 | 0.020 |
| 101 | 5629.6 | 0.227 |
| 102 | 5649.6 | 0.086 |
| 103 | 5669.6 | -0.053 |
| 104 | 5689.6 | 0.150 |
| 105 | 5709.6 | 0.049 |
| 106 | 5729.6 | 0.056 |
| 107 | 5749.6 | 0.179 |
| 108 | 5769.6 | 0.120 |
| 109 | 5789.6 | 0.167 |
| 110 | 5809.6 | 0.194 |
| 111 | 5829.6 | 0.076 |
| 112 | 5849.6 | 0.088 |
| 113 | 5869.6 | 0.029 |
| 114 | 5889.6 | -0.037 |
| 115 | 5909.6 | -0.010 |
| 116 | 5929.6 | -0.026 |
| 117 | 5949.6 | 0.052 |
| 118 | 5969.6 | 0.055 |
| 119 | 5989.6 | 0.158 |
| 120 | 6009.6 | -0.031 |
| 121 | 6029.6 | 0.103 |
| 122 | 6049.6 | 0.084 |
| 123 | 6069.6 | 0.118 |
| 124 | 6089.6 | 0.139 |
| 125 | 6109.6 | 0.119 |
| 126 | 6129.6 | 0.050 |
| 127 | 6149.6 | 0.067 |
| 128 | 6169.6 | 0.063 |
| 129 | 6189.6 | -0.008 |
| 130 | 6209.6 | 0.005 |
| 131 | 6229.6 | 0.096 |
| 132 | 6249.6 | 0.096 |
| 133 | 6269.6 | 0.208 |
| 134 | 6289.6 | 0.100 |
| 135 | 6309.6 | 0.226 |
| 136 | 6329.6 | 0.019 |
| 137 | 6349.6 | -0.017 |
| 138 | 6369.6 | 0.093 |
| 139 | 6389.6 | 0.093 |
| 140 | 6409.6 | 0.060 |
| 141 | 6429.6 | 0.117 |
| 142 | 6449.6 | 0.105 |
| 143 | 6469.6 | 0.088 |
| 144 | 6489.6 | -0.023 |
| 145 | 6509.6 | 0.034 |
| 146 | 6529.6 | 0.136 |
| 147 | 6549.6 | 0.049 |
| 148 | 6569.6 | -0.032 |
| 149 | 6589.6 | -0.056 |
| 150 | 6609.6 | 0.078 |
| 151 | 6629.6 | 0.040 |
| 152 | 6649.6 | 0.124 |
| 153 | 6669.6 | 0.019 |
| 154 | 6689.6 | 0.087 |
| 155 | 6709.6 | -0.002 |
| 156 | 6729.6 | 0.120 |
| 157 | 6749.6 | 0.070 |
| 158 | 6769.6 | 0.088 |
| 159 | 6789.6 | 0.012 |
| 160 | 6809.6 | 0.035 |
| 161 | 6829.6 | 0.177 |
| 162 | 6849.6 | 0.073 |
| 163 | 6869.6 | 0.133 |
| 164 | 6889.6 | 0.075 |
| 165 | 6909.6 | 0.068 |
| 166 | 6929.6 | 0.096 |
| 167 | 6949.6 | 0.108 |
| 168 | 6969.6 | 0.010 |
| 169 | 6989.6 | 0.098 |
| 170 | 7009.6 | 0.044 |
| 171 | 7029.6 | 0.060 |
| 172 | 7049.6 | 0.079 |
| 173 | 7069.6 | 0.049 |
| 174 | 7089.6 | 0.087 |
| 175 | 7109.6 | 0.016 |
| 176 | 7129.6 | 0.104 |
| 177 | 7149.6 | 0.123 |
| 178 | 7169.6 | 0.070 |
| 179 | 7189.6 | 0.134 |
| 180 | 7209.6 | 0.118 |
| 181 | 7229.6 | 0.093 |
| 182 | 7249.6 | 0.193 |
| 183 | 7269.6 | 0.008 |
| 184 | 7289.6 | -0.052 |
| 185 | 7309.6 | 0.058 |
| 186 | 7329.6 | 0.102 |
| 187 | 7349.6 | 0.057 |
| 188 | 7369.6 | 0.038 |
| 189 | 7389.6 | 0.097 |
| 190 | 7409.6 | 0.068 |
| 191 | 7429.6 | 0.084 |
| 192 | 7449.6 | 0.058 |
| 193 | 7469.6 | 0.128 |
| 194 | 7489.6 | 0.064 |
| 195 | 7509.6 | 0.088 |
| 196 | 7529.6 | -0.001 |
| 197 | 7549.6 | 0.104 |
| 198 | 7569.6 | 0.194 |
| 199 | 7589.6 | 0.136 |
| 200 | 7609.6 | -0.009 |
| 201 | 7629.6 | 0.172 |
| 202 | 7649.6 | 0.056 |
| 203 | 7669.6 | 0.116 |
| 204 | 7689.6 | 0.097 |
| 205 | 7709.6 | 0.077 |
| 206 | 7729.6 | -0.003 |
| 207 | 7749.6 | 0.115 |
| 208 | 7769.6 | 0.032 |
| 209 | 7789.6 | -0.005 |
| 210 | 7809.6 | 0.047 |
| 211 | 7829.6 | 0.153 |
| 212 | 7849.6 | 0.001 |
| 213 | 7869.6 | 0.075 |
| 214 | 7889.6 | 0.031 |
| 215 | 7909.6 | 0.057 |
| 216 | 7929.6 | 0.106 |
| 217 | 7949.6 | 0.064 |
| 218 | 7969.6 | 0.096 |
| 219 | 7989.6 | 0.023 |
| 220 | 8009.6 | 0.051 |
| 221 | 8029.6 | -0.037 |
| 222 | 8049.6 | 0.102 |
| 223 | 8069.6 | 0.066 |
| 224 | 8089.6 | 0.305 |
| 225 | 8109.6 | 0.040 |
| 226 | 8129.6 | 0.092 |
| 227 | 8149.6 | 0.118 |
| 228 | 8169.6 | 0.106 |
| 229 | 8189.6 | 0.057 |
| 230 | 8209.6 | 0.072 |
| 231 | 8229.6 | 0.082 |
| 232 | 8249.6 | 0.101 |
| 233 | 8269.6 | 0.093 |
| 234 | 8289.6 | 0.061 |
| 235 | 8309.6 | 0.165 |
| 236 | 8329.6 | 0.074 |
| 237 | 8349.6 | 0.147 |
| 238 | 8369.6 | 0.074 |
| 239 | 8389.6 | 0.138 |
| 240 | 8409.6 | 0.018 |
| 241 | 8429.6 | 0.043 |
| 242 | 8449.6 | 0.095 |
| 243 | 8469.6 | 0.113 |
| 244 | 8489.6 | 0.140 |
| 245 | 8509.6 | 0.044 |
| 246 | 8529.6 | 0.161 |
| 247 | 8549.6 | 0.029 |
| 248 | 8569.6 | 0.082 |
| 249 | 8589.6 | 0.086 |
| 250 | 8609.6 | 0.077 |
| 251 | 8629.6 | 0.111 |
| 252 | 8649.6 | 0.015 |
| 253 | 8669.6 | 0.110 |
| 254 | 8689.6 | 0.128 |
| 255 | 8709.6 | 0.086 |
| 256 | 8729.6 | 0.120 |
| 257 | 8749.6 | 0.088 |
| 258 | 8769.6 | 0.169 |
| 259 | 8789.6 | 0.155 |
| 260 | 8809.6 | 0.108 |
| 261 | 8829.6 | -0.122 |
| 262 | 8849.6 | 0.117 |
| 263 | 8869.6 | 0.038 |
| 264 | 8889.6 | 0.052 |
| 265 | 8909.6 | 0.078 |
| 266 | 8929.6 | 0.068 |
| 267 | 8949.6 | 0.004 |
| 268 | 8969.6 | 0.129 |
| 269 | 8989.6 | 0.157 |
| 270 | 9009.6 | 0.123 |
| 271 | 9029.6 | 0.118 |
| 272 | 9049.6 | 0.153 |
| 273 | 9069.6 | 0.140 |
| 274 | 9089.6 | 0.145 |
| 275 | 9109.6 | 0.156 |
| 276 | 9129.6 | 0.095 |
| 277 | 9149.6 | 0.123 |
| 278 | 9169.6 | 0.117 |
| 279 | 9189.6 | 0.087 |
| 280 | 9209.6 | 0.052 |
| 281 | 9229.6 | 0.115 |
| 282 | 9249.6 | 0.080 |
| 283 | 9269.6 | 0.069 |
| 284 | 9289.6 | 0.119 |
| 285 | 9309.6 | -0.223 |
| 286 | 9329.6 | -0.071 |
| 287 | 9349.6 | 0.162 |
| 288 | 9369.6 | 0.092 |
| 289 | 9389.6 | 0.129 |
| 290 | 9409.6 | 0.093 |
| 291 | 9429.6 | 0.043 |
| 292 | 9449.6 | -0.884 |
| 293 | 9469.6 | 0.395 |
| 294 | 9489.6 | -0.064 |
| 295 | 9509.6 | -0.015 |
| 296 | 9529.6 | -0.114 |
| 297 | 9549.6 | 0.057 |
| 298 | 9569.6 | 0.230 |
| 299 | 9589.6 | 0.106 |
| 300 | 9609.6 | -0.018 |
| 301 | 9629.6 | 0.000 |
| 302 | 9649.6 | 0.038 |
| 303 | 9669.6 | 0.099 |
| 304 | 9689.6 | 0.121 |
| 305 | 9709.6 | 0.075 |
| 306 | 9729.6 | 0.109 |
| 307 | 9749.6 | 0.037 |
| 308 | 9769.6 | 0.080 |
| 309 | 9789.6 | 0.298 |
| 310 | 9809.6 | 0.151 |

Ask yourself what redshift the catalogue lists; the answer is 1.17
